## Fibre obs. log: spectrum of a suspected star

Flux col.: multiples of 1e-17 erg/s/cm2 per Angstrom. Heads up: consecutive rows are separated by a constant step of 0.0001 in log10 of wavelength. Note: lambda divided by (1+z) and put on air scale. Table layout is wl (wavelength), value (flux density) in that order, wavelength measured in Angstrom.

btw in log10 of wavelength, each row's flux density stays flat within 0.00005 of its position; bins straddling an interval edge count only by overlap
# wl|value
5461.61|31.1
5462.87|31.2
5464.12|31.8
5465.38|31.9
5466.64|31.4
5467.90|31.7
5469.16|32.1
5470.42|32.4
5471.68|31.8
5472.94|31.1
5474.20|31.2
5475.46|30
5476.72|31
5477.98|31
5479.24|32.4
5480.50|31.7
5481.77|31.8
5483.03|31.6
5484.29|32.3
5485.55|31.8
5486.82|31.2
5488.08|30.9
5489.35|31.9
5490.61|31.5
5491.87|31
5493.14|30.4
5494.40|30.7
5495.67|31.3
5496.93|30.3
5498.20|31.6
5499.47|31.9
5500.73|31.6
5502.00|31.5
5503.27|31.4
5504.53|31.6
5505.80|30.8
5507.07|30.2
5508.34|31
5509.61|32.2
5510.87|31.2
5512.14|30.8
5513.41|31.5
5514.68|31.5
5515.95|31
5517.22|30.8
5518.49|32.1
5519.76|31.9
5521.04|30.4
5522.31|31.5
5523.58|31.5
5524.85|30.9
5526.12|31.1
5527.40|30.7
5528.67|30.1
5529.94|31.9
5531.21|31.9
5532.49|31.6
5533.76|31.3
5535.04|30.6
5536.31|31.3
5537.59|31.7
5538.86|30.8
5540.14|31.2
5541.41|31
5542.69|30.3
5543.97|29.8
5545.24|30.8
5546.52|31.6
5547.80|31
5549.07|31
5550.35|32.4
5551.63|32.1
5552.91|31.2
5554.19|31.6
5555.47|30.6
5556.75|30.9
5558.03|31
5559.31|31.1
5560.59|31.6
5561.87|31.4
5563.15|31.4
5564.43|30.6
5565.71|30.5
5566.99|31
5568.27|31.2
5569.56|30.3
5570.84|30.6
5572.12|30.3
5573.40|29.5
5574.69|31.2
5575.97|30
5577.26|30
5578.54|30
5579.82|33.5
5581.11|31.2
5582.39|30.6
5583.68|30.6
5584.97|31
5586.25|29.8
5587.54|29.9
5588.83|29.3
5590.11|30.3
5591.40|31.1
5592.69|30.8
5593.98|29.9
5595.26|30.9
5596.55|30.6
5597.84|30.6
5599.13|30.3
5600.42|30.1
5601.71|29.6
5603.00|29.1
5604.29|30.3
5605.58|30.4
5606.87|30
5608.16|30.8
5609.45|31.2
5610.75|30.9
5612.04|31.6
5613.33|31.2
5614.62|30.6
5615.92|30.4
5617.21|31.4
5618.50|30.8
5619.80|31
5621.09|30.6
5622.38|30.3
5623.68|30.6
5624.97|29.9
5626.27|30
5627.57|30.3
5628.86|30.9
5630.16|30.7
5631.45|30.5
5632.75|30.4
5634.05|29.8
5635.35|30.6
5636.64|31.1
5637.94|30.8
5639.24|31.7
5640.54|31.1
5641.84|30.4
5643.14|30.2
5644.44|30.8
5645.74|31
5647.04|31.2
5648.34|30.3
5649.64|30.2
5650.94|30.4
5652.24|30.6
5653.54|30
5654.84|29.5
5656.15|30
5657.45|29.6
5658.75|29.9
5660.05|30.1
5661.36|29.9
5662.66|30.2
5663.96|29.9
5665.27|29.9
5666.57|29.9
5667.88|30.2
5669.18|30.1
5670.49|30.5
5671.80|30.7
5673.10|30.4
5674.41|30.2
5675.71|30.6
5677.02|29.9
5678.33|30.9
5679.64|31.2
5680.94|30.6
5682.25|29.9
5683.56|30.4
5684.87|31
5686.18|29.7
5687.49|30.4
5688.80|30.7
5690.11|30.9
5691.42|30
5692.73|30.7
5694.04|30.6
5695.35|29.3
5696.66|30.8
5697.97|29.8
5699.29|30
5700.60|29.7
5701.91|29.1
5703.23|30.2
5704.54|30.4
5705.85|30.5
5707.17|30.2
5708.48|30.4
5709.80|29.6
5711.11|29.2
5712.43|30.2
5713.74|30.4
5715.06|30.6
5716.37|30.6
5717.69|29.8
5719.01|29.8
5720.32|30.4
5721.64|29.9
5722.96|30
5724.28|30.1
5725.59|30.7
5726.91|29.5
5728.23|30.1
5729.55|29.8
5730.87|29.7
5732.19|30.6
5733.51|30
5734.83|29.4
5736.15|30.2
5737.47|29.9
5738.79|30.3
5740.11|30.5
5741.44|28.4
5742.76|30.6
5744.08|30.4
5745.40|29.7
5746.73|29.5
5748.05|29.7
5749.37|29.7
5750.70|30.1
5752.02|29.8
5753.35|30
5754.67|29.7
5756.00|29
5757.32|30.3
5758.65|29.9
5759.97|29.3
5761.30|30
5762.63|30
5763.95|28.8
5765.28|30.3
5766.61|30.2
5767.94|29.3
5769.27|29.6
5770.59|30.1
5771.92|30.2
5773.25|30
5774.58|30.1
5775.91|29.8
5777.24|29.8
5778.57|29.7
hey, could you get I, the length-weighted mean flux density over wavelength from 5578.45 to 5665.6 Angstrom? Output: 30.5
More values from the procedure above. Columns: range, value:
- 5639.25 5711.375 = 30.3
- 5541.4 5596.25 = 30.8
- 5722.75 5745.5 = 30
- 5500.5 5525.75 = 31.3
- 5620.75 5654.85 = 30.5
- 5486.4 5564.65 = 31.2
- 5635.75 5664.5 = 30.4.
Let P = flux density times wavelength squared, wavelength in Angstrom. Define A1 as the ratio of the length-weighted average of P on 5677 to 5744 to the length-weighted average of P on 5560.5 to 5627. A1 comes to 1.0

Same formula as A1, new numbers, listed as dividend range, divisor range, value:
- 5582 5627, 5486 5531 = 1.01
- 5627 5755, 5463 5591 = 1.03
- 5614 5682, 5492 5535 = 1.02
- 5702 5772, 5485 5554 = 1.04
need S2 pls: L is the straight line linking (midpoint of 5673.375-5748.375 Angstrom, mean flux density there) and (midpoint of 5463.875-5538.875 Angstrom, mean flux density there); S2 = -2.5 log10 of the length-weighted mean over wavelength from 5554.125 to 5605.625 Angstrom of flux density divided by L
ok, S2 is 0.01 mag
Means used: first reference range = 31.3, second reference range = 30.1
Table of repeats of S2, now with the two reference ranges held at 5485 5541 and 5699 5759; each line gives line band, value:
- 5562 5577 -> 0.010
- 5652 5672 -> 0.012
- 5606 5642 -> -0.004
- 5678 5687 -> -0.010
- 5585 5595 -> 0.018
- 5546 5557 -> -0.013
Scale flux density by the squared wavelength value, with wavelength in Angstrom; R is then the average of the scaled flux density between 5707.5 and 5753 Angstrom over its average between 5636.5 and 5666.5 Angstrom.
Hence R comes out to 1.0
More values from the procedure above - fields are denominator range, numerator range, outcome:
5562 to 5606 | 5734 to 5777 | 1.04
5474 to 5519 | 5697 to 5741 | 1.04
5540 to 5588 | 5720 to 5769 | 1.03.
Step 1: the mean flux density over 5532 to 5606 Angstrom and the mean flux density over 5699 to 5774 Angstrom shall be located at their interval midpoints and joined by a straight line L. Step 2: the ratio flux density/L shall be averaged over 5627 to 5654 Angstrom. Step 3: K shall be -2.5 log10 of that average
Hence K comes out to -0.01 mag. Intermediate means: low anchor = 30.8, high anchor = 29.9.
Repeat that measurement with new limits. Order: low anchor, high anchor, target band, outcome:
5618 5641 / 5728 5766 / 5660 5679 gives 0.00 mag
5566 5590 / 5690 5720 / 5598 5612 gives 0.00 mag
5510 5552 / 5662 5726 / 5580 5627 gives 0.01 mag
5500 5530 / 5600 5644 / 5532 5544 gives 0.00 mag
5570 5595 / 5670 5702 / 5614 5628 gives 0.00 mag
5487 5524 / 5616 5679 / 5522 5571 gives 0.00 mag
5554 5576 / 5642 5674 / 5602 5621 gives 0.00 mag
